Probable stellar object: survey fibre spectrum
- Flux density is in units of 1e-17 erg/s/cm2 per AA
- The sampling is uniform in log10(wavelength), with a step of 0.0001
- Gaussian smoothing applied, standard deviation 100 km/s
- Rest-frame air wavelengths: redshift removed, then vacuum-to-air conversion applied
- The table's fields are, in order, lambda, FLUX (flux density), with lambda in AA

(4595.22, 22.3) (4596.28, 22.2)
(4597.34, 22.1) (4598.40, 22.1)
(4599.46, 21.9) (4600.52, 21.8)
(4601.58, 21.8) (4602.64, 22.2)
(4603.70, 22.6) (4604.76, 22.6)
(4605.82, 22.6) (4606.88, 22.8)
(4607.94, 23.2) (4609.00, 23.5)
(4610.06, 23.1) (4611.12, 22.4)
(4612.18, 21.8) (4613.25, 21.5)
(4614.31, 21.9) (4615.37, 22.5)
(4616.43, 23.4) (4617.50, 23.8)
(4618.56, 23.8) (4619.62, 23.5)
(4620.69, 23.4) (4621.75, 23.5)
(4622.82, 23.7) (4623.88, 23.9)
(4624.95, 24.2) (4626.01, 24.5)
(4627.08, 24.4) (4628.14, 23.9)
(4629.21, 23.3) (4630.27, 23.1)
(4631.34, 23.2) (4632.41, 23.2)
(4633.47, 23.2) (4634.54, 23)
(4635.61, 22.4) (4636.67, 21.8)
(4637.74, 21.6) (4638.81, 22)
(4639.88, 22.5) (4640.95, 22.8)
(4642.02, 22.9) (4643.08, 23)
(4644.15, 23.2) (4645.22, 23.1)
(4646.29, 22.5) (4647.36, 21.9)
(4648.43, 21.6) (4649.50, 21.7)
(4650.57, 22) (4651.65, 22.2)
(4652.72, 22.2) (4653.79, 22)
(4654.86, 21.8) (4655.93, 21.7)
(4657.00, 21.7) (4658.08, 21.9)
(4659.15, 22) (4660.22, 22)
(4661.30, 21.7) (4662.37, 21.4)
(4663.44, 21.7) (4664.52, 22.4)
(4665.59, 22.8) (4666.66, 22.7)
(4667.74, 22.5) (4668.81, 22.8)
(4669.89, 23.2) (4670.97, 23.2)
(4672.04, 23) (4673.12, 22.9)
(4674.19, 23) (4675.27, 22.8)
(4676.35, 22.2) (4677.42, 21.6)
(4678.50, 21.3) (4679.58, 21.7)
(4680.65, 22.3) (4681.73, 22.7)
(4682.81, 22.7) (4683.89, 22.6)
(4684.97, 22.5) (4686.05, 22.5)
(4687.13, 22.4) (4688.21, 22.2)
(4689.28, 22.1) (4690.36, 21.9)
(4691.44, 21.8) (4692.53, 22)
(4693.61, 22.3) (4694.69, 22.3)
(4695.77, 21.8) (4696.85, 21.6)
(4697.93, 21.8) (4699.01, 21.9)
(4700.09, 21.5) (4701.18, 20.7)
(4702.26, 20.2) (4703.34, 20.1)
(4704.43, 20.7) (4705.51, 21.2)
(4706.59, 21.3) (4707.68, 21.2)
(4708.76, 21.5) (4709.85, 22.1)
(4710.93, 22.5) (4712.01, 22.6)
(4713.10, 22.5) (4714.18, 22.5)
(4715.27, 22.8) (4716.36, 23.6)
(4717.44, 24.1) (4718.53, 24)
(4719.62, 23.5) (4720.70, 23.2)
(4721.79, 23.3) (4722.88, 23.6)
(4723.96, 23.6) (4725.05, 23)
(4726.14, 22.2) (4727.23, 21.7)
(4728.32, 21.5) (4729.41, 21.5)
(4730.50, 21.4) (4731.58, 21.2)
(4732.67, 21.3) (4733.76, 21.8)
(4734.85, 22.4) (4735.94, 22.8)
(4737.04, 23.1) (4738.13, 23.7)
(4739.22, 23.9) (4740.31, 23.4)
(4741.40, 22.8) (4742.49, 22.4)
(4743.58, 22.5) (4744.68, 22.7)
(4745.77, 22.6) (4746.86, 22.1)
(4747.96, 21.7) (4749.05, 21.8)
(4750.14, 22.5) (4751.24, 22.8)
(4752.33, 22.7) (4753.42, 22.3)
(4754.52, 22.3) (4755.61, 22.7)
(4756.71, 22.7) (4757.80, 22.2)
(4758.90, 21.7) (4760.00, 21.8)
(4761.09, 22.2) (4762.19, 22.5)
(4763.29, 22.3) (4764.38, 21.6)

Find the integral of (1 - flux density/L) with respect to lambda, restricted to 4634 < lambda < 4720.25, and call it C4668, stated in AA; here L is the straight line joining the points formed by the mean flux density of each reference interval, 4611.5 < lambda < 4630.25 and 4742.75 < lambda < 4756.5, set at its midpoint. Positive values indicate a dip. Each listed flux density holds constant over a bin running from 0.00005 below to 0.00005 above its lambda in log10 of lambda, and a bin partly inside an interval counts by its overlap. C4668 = 2.7 AA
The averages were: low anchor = 23.3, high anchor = 22.4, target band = 22.2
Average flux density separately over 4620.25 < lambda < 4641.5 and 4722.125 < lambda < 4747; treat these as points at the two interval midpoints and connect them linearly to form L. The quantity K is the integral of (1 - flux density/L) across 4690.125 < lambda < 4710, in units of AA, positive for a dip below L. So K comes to 1.1 AA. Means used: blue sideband 23.2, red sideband 22.5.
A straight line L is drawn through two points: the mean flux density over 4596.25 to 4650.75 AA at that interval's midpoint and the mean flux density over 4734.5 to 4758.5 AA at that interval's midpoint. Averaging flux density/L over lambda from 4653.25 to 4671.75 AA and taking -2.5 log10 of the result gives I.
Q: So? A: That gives 0.025 mag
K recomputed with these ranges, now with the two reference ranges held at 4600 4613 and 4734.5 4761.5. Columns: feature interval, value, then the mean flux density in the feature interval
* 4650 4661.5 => 0.3 AA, 21.9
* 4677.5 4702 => 0.6 AA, 22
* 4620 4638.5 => -0.6 AA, 23.3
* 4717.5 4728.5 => -0.3 AA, 23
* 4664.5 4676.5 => -0.2 AA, 22.8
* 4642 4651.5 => 0.1 AA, 22.4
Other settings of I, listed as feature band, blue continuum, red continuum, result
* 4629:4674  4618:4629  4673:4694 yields 0.03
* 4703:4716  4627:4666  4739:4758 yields 0.03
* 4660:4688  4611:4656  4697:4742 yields 0.01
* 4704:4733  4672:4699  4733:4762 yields 0.00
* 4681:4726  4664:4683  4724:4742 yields 0.01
